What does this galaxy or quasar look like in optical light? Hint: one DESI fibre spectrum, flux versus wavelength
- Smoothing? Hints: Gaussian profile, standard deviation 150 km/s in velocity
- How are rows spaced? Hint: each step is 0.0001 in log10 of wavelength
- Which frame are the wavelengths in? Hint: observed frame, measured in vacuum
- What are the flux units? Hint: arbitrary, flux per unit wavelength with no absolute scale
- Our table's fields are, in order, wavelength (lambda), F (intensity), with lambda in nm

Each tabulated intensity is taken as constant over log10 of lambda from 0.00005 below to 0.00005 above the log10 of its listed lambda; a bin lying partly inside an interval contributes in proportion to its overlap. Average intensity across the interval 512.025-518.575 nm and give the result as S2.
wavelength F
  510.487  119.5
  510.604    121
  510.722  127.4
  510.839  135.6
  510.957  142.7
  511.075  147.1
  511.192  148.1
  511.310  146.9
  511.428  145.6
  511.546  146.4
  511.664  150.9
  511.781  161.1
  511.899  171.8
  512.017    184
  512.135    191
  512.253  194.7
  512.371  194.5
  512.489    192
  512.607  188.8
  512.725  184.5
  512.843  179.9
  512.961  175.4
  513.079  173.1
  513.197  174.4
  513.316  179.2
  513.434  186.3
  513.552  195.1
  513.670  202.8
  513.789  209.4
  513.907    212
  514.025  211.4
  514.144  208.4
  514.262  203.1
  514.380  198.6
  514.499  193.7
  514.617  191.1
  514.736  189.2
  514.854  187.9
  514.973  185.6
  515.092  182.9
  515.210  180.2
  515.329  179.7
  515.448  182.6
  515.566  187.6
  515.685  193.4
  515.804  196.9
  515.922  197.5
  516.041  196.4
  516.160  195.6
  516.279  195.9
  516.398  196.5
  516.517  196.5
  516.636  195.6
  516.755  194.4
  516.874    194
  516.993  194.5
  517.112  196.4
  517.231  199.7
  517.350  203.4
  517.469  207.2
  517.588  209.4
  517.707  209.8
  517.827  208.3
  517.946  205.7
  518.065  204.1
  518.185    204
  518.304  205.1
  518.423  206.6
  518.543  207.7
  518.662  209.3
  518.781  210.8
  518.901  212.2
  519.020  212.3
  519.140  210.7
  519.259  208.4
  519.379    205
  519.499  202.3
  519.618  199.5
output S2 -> 195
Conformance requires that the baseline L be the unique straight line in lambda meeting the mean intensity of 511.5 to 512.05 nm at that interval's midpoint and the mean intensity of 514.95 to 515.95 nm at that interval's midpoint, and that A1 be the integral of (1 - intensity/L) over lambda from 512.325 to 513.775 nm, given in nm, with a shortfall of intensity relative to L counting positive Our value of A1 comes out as -0.13 nm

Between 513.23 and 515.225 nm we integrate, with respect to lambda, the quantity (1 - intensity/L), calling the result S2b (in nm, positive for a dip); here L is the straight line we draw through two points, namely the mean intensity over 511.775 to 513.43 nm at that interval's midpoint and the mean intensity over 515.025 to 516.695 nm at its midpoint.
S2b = -0.09 nm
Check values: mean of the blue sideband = 182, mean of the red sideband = 191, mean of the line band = 195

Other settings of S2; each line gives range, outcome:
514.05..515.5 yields 191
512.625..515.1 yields 192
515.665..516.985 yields 196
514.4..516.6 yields 191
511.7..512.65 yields 184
